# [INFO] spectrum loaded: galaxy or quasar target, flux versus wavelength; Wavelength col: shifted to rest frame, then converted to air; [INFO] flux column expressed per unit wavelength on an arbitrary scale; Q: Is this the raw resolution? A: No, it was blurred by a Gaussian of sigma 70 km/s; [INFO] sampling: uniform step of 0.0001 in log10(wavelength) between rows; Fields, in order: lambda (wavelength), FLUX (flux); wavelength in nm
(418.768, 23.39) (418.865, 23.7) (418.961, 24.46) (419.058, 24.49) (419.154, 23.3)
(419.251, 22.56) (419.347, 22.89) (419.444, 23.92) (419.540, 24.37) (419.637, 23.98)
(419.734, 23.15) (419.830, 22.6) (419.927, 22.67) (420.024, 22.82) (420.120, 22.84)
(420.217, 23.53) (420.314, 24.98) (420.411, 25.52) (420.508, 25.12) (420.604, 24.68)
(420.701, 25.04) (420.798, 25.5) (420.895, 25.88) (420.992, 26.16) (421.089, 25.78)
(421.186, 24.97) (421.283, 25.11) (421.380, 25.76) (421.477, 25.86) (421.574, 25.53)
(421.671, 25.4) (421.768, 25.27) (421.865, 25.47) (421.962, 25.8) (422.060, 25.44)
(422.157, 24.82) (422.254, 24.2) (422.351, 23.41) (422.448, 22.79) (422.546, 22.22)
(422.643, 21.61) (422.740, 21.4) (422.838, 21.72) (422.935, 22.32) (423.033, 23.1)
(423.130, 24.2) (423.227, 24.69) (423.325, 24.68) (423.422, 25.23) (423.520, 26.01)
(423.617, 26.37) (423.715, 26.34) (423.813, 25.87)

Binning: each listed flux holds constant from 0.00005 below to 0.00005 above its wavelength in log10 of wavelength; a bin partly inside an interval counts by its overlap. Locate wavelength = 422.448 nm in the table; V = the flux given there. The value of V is 22.79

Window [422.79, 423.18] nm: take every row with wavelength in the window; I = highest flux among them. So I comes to 24.2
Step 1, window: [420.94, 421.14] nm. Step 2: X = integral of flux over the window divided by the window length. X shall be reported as 25.9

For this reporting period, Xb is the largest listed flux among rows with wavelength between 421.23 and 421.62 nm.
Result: 25.86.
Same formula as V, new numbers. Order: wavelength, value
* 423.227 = 24.69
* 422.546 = 22.22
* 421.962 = 25.8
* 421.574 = 25.53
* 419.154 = 23.3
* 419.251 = 22.56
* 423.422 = 25.23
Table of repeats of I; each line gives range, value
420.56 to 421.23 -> 26.16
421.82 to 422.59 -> 25.8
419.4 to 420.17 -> 24.37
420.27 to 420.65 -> 25.52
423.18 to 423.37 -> 24.69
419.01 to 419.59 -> 24.49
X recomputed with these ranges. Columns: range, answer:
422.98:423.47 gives 24.4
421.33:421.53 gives 25.8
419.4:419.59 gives 24.2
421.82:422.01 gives 25.7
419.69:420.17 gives 22.8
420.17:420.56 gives 24.8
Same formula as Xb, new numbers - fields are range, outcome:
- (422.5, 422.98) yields 22.32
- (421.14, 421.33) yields 25.11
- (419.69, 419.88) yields 23.15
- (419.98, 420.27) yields 23.53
